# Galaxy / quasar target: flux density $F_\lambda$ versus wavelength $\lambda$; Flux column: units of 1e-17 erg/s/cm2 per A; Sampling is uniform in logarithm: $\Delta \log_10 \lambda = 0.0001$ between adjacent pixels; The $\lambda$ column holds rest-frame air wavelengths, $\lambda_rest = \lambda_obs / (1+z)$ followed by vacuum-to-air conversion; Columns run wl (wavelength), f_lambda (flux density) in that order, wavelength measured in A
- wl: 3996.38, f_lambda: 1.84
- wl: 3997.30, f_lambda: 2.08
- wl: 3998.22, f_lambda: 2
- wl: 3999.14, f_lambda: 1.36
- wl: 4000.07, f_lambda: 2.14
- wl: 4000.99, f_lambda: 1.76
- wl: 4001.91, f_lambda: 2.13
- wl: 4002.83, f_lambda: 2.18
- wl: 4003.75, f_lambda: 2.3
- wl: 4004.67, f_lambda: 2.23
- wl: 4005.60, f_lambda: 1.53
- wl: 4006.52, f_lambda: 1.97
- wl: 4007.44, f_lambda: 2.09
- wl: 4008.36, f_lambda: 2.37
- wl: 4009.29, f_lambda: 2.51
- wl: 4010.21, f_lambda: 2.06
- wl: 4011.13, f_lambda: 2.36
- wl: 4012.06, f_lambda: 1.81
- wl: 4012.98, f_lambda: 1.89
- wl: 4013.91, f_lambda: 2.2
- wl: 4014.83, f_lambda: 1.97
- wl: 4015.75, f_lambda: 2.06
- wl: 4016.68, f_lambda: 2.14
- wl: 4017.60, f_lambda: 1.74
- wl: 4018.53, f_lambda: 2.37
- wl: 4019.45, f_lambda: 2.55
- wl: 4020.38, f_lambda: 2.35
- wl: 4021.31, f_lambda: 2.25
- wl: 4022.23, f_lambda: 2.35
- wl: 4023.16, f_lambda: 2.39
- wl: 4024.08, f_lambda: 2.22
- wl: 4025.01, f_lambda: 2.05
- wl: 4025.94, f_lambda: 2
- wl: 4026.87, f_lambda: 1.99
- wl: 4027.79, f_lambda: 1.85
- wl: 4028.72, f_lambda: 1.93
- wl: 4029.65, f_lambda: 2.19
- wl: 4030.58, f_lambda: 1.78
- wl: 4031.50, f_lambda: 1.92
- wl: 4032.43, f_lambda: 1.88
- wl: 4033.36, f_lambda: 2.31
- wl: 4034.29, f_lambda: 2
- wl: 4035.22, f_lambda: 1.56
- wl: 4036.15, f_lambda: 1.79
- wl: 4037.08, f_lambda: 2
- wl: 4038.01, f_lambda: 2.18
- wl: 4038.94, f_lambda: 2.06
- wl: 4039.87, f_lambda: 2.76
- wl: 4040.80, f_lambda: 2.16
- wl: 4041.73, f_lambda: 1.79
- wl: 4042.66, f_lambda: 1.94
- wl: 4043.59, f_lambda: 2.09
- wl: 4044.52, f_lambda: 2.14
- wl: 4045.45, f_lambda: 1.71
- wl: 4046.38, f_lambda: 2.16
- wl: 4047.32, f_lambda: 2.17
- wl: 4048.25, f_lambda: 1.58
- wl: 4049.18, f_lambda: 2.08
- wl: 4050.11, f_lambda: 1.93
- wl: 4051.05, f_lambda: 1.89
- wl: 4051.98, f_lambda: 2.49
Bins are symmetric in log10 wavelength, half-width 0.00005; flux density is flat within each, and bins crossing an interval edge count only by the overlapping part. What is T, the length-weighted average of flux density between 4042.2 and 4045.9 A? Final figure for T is 1.97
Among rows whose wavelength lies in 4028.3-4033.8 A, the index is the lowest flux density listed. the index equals 1.78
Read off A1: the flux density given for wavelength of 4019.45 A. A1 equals 2.55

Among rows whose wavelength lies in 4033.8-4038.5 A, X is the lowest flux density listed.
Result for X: 1.56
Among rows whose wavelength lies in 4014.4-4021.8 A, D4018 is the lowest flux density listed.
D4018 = 1.74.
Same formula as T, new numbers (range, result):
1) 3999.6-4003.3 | 2.05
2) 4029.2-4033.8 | 2.02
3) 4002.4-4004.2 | 2.24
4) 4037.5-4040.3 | 2.32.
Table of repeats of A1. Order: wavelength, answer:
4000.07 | 2.14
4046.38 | 2.16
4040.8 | 2.16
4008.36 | 2.37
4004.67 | 2.23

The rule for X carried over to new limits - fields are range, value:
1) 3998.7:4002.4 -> 1.36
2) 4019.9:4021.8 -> 2.25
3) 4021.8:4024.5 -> 2.22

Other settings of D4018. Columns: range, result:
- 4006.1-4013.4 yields 1.81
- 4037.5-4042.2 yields 1.79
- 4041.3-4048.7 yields 1.58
